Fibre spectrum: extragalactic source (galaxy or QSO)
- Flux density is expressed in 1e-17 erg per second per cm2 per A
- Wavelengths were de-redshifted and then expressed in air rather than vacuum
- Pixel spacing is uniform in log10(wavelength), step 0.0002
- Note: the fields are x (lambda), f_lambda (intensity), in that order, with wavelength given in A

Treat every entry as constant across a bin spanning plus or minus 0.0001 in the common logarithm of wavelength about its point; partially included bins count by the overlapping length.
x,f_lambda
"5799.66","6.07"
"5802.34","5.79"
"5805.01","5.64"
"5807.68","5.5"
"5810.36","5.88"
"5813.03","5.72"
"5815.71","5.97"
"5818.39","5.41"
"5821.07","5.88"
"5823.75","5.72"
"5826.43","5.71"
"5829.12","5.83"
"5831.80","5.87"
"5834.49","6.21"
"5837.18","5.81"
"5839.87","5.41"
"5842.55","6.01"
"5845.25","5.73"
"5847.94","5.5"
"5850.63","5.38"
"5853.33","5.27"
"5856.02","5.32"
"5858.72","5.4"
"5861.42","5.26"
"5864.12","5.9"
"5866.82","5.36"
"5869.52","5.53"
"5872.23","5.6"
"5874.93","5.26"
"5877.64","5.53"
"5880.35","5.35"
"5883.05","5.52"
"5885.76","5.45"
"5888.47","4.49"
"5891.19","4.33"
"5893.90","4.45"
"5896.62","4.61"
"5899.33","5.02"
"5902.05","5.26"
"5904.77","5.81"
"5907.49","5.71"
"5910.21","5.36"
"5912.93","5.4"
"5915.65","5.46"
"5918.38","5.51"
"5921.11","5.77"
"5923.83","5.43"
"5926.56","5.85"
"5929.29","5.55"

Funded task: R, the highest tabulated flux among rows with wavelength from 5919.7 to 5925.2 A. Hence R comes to 5.77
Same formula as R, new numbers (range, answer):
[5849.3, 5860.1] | 5.4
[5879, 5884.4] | 5.52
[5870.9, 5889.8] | 5.6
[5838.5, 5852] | 6.01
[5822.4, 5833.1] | 5.87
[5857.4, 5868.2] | 5.9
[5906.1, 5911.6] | 5.71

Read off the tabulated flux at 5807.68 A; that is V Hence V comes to 5.5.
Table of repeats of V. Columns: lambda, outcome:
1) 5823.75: 5.72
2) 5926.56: 5.85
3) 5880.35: 5.35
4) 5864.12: 5.9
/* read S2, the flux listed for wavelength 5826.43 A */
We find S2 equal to 5.71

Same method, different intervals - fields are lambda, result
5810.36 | 5.88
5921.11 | 5.77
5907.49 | 5.71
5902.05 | 5.26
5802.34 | 5.79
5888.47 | 4.49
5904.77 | 5.81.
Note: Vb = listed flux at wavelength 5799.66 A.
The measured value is 6.07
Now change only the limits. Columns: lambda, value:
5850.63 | 5.38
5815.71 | 5.97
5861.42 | 5.26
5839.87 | 5.41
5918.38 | 5.51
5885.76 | 5.45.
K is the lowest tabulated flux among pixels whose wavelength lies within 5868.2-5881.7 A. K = 5.26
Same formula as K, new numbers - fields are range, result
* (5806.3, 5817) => 5.5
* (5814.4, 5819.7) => 5.41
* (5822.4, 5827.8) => 5.71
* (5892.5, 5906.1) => 4.45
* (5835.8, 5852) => 5.38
